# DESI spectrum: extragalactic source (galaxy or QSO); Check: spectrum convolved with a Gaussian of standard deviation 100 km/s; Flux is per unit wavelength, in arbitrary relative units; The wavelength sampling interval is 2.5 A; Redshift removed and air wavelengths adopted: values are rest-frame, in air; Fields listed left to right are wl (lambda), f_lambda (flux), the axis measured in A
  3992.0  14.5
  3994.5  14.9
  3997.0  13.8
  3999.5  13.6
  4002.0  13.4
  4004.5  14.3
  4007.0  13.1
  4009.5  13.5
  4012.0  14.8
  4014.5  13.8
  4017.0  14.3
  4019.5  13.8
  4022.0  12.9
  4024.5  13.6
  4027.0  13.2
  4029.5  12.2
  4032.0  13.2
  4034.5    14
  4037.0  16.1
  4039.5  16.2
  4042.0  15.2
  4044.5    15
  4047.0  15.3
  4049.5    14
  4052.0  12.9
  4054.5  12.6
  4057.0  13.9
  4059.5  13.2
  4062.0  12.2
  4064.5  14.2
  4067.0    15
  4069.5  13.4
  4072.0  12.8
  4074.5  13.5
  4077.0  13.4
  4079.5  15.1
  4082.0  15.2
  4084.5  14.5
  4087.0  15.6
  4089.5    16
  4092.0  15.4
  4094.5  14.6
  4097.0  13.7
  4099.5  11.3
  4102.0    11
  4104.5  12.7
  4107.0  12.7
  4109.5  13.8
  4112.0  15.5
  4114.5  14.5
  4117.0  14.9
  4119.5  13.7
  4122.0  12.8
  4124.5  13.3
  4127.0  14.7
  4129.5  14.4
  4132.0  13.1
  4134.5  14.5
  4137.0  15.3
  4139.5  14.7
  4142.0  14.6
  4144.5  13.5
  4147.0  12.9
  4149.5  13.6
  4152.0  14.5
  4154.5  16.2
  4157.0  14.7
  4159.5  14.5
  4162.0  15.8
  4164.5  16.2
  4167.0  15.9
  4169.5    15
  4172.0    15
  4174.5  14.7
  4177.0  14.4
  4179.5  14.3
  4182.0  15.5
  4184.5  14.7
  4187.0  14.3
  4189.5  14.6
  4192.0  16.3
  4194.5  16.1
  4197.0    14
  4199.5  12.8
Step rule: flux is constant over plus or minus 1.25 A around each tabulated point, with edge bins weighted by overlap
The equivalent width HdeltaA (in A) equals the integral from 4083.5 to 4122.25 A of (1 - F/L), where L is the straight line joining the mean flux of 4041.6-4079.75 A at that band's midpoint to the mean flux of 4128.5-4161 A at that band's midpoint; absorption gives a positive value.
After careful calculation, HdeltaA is 0.4 A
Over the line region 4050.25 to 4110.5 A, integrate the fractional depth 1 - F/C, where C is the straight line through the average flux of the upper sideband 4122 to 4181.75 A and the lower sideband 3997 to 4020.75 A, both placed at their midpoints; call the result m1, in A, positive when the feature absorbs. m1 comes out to 2.2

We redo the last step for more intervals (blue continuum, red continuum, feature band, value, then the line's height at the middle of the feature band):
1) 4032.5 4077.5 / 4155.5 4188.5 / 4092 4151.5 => 3.3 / 14.6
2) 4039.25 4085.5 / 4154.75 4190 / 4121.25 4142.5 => 0.7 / 14.7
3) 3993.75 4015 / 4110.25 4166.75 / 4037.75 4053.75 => -0.8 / 14.1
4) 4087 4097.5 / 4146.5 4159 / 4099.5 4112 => 1.9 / 15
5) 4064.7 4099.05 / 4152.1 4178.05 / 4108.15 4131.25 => 1.0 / 14.8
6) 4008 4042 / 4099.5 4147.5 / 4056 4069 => 0.2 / 13.9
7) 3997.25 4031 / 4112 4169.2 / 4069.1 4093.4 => -0.8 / 14.1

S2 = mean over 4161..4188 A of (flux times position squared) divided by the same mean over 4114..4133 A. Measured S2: 1.11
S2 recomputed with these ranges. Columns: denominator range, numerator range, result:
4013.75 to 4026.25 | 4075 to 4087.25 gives 1.10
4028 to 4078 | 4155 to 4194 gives 1.15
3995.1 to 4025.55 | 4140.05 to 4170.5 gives 1.15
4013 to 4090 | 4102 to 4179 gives 1.07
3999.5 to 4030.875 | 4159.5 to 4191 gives 1.20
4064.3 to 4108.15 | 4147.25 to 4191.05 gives 1.12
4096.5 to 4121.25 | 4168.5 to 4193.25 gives 1.15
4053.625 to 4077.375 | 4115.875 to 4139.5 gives 1.08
